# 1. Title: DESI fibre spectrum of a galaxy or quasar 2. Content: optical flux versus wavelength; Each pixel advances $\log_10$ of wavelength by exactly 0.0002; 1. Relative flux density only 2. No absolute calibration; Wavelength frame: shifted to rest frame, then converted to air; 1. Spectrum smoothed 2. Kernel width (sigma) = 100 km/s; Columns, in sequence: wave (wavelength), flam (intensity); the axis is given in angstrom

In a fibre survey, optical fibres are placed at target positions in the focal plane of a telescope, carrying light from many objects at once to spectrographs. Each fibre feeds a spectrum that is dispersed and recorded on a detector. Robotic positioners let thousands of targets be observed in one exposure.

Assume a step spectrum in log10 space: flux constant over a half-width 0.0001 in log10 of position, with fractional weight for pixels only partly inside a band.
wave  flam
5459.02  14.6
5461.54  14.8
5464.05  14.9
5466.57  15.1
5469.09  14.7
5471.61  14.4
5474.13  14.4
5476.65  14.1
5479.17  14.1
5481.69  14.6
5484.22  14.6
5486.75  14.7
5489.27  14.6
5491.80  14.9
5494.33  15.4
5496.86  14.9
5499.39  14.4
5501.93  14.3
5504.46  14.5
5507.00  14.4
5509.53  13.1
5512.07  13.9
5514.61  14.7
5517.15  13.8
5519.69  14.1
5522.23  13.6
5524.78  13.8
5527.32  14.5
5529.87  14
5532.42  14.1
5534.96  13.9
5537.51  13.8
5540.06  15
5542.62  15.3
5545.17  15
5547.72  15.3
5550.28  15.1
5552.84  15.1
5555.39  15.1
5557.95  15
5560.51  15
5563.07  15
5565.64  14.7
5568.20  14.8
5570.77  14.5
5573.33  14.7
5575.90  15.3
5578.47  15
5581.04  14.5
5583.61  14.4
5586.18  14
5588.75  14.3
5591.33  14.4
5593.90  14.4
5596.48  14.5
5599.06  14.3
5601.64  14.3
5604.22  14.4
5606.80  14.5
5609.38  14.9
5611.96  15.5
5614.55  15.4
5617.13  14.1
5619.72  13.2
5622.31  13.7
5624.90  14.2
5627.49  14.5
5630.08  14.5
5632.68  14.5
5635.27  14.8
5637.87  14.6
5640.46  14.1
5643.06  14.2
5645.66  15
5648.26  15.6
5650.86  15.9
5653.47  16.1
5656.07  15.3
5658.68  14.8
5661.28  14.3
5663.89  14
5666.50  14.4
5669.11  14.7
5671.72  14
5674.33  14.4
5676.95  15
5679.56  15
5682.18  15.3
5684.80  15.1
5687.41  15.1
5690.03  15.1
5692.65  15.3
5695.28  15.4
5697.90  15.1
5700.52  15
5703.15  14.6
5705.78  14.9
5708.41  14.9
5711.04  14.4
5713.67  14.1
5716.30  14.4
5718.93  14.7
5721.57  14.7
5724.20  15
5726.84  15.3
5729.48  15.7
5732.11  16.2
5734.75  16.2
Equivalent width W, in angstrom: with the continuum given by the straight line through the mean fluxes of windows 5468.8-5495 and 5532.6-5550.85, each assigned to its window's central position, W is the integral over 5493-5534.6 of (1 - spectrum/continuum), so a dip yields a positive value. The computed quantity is 1.2 angstrom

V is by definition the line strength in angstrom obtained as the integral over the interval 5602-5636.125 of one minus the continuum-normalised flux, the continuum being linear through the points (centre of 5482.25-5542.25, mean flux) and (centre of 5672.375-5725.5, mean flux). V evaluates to 0.38 angstrom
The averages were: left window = 14.3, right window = 14.9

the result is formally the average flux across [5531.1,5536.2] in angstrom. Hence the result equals 14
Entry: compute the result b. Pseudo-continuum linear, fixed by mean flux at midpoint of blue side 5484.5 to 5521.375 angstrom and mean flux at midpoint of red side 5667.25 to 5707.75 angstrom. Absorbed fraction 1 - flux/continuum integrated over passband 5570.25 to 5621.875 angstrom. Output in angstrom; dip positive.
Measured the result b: 0.5 angstrom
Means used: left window 14.4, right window 14.9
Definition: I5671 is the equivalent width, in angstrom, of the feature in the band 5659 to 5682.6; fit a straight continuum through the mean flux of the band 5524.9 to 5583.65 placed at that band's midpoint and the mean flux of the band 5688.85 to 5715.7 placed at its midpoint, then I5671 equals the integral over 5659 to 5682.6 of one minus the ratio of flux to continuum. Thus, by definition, 0.5 angstrom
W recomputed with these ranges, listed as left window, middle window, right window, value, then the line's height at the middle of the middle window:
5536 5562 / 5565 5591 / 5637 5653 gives 0.6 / 15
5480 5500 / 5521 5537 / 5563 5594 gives 0.8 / 14.7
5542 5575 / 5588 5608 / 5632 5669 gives 0.7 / 14.9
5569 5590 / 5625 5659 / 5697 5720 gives -0.6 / 14.6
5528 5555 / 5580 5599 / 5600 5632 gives 0.2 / 14.5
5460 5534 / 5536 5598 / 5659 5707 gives -0.9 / 14.6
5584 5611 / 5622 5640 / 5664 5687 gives 0.2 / 14.5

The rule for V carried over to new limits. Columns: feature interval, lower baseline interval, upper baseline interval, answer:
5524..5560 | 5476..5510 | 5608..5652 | -0.3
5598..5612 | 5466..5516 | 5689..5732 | 0.1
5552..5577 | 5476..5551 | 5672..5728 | -0.6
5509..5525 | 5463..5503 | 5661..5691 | 0.8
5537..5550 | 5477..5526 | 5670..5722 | -0.5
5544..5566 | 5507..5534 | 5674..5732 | -1.4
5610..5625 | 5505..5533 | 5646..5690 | 0.2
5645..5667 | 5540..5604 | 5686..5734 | -0.2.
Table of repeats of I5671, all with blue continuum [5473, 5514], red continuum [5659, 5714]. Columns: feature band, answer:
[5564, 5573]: -0.1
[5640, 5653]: -0.3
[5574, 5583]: -0.2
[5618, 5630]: 0.6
